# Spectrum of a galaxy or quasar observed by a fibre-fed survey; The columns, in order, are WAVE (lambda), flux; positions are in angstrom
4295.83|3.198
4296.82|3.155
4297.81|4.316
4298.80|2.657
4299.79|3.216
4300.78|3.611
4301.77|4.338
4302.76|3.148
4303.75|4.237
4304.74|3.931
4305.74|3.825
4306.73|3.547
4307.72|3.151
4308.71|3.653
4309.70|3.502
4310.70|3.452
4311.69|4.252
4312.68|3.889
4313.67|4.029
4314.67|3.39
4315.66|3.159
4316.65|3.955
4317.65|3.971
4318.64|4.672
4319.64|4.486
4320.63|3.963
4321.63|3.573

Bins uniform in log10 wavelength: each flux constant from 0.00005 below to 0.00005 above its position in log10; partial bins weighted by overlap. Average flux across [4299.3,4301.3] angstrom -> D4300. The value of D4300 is 3.43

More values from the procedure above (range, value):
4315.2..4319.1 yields 3.94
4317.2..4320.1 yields 4.38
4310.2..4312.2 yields 3.86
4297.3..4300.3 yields 3.4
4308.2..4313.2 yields 3.75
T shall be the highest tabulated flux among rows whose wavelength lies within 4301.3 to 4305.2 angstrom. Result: 4.338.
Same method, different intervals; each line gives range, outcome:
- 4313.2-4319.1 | 4.672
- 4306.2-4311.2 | 3.653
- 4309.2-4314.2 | 4.252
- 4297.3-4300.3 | 4.316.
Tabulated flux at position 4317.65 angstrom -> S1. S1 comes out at 3.971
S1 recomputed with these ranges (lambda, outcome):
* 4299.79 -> 3.216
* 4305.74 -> 3.825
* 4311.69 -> 4.252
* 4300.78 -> 3.611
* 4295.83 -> 3.198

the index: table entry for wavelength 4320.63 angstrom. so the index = 3.963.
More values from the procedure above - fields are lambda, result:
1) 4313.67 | 4.029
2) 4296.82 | 3.155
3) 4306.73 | 3.547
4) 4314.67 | 3.39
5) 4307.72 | 3.151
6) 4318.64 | 4.672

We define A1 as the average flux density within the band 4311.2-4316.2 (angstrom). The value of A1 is 3.75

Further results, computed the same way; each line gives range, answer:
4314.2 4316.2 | 3.3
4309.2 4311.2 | 3.48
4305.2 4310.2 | 3.53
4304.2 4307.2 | 3.77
